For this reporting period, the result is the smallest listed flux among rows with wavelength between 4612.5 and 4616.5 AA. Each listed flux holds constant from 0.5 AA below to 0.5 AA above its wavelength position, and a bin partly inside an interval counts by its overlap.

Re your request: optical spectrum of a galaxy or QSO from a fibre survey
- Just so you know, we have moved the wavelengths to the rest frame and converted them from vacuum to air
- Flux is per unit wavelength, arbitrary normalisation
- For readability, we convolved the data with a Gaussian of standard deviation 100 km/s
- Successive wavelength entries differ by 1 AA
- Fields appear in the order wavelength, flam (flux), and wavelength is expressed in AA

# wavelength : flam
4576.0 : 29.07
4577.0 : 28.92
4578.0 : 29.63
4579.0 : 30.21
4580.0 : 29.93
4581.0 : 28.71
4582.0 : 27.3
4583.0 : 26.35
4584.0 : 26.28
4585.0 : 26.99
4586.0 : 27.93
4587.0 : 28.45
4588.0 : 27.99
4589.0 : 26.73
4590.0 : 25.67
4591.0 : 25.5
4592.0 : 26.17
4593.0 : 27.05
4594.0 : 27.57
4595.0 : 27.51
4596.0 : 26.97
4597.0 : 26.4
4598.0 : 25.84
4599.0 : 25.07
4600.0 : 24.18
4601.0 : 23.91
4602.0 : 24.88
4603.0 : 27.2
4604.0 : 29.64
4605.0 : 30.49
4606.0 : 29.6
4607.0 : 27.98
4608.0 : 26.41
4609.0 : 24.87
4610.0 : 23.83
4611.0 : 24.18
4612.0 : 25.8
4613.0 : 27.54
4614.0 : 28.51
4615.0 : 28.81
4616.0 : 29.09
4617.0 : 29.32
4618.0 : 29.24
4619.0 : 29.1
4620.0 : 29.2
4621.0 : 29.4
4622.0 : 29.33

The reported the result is 27.54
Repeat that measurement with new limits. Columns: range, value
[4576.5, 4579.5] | 28.92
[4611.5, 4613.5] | 25.8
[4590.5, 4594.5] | 25.5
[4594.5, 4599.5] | 25.07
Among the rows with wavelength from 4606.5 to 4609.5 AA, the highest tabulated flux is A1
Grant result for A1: 27.98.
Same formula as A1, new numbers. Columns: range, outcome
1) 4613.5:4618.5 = 29.32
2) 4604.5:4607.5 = 30.49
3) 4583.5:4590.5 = 28.45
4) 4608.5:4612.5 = 25.8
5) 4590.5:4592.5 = 26.17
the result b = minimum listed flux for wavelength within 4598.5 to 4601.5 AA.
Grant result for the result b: 23.91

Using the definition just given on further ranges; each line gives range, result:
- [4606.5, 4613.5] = 23.83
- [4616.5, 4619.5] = 29.1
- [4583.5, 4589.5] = 26.28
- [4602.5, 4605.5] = 27.2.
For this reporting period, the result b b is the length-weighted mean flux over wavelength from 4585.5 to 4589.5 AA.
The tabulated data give 27.8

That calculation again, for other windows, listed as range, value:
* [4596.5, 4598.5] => 26.1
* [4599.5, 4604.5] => 26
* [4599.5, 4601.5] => 24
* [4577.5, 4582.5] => 29.2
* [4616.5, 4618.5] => 29.3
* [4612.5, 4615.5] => 28.3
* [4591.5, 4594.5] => 26.9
